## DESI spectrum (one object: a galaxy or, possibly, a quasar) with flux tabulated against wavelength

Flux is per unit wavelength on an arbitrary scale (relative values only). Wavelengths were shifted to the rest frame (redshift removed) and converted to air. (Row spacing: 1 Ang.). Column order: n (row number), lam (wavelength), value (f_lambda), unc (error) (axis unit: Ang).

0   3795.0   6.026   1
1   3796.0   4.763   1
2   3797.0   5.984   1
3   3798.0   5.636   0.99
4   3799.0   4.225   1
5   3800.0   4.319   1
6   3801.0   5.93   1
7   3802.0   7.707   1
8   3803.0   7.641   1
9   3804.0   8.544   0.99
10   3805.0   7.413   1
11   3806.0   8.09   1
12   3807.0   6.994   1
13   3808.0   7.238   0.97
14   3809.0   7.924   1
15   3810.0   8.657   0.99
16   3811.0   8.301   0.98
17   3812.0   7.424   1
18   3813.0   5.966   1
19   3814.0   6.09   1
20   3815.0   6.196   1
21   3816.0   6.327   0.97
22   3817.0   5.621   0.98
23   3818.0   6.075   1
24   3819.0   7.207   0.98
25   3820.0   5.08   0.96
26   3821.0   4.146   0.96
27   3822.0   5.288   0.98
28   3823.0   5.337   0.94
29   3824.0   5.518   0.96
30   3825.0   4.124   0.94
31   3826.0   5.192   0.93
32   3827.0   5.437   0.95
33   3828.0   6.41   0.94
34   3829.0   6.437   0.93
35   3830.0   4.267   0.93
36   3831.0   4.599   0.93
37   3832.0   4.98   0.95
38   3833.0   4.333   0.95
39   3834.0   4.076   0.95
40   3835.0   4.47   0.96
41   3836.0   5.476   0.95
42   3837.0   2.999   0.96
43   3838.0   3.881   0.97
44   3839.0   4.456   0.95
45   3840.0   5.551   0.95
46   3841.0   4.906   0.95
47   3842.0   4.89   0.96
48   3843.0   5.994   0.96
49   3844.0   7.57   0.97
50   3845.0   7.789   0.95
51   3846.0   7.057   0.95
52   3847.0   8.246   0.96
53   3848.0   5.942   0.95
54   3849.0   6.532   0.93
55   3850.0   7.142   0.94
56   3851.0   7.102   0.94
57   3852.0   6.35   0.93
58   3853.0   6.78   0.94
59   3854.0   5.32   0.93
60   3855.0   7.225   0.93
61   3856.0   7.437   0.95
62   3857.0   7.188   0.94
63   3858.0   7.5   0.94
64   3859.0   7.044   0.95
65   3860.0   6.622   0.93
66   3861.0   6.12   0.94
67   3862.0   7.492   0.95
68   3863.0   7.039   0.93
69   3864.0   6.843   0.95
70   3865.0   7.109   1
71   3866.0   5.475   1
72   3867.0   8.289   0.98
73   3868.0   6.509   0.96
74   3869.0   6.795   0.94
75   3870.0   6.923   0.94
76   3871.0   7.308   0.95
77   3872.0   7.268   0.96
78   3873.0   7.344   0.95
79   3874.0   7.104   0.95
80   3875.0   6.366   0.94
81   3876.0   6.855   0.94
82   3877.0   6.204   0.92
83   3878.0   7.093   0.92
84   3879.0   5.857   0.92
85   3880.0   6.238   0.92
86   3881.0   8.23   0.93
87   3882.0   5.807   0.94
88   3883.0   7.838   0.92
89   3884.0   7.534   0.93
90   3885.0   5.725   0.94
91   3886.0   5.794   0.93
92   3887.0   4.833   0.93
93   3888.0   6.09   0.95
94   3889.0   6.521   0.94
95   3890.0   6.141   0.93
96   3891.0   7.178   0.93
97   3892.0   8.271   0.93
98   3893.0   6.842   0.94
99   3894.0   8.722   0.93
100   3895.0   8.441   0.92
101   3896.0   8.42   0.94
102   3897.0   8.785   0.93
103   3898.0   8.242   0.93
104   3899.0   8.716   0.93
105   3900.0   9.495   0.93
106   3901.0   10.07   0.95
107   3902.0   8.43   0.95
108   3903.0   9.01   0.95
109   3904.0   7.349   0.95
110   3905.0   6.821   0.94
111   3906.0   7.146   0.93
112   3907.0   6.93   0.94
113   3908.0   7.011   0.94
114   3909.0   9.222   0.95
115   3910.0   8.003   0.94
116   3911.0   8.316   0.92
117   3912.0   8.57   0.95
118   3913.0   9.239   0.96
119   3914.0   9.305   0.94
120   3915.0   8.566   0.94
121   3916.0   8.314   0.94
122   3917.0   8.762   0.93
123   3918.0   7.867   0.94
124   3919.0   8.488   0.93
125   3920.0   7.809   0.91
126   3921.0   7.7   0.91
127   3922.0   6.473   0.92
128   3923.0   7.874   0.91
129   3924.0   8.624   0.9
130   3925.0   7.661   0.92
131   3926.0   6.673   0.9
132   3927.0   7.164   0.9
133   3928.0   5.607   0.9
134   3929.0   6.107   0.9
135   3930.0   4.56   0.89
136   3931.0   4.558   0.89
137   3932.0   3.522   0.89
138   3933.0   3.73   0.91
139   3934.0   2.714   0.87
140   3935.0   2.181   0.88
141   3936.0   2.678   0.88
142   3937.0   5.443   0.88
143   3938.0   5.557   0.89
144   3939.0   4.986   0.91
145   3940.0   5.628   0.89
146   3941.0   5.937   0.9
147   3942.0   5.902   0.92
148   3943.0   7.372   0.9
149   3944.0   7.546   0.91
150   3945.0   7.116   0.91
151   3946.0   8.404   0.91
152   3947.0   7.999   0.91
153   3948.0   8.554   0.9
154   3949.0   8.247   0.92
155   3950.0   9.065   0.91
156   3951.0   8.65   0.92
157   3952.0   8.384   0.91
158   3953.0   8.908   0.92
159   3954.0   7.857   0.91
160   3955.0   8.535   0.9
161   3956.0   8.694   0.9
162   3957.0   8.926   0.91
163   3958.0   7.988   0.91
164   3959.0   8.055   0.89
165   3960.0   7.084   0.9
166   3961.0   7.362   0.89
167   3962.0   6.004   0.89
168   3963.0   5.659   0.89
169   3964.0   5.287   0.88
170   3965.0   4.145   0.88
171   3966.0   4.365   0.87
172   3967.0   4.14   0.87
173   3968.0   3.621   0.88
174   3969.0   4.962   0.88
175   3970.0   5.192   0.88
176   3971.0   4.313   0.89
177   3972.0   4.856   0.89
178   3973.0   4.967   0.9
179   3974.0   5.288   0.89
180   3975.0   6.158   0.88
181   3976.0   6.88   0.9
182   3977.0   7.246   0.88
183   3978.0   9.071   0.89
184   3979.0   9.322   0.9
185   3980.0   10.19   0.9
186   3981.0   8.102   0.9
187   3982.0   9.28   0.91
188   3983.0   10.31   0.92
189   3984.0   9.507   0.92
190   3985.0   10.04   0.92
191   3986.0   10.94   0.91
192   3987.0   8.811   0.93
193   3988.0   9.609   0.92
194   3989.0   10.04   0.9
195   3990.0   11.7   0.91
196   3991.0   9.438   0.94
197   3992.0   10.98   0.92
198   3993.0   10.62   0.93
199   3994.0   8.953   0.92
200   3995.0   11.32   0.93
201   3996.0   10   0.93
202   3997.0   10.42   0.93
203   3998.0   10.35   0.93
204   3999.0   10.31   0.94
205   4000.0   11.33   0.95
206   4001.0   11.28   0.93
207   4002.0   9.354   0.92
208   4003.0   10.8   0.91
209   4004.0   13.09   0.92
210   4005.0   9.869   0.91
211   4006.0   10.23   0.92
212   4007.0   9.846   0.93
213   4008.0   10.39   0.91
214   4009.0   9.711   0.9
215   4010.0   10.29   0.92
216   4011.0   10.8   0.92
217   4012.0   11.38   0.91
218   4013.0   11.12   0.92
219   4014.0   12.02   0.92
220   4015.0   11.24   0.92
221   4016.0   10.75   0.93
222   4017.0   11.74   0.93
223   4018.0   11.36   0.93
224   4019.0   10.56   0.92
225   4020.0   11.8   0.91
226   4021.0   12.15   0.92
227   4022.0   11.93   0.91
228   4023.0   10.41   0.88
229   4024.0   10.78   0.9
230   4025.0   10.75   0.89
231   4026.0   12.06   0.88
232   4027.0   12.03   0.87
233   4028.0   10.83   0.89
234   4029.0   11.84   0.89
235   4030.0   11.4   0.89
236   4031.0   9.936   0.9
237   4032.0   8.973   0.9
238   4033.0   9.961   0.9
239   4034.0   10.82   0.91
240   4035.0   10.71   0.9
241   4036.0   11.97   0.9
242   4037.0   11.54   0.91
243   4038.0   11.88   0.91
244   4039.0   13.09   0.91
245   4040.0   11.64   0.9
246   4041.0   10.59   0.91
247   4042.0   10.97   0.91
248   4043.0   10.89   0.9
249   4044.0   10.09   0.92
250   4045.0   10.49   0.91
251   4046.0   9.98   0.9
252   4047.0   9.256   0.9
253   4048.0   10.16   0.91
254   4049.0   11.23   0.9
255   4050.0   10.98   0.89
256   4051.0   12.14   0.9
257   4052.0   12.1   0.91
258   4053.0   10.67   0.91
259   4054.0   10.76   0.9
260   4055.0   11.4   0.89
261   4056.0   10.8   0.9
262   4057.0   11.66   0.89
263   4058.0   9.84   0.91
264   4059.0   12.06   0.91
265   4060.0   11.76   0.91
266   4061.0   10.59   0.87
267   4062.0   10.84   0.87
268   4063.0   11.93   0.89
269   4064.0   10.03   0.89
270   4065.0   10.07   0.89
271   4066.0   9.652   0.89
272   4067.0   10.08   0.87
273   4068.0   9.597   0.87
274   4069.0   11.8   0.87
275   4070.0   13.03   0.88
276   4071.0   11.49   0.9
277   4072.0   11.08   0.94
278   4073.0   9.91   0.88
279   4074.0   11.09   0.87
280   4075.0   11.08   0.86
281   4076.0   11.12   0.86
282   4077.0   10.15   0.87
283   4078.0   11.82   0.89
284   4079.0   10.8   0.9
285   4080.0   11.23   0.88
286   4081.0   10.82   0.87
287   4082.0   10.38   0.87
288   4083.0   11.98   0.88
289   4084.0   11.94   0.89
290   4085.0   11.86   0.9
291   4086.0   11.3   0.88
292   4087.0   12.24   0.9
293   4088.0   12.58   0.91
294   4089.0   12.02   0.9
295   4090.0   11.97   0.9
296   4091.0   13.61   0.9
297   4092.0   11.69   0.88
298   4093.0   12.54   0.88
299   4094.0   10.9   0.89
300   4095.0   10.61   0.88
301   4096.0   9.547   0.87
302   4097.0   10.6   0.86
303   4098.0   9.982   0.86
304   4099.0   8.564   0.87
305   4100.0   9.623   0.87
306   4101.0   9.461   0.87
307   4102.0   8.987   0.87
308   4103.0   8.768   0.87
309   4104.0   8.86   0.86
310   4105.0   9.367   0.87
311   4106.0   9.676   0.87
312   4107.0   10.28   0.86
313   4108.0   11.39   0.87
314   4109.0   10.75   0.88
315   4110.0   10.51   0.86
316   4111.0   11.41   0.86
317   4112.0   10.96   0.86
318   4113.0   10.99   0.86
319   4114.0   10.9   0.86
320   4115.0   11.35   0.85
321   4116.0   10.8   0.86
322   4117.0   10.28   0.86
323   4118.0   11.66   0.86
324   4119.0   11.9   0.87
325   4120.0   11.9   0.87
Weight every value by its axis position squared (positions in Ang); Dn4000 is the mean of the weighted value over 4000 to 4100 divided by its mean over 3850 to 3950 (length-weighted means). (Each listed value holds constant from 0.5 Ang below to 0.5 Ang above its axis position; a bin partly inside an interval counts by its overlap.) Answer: 1.69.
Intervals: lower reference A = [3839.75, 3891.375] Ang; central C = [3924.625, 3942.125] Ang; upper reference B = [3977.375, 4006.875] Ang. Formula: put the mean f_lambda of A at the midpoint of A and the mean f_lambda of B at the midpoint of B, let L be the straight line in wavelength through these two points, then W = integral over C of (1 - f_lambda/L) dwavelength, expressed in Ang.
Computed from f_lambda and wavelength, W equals 7.3 Ang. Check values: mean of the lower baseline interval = 6.7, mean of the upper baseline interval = 10.2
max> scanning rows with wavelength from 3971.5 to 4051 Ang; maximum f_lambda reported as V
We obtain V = 13.09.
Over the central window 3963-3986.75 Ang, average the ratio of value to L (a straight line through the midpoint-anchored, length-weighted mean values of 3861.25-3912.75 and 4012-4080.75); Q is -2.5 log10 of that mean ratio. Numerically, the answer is 0.34 mag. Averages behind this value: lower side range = 7.35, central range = 6.87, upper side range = 11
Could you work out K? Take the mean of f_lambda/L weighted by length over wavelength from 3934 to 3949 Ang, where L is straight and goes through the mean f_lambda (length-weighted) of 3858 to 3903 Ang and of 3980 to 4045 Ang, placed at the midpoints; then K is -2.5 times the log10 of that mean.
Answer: 0.415 mag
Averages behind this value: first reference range 7.21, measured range 6.05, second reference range 10.7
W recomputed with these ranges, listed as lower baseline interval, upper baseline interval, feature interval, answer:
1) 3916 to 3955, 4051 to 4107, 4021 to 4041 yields -3.6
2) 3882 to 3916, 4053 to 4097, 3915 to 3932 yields 2.4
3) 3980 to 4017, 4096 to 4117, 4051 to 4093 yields -4.2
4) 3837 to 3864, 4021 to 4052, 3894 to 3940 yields 5.0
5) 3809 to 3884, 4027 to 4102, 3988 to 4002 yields -1.4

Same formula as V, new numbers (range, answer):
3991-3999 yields 11.32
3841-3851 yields 8.246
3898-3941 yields 10.07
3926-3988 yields 10.94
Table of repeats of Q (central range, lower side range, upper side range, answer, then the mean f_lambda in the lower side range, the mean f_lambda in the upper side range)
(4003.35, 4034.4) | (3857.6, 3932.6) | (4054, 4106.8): -0.14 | 7.29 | 10.9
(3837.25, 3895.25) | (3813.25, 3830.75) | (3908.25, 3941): -0.11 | 5.57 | 6.61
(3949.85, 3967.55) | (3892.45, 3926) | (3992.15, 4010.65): 0.30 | 8.2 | 10.5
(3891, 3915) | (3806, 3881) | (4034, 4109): -0.11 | 6.28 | 10.9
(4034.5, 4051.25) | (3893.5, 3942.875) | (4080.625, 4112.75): -0.14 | 7.09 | 10.8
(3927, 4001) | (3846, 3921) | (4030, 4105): 0.21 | 7.37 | 10.9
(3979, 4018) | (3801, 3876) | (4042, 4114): -0.12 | 6.35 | 10.8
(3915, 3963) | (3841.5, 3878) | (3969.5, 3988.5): 0.10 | 6.86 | 7.9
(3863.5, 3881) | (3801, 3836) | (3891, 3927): 0.07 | 6.14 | 8.15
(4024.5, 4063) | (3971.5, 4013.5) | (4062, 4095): -0.04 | 9.62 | 11.3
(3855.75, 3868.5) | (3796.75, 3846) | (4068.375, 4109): -0.05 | 5.9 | 10.9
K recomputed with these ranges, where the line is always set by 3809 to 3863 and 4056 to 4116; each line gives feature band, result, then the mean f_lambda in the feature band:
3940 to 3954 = 0.06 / 7.77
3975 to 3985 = 0.00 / 8.8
